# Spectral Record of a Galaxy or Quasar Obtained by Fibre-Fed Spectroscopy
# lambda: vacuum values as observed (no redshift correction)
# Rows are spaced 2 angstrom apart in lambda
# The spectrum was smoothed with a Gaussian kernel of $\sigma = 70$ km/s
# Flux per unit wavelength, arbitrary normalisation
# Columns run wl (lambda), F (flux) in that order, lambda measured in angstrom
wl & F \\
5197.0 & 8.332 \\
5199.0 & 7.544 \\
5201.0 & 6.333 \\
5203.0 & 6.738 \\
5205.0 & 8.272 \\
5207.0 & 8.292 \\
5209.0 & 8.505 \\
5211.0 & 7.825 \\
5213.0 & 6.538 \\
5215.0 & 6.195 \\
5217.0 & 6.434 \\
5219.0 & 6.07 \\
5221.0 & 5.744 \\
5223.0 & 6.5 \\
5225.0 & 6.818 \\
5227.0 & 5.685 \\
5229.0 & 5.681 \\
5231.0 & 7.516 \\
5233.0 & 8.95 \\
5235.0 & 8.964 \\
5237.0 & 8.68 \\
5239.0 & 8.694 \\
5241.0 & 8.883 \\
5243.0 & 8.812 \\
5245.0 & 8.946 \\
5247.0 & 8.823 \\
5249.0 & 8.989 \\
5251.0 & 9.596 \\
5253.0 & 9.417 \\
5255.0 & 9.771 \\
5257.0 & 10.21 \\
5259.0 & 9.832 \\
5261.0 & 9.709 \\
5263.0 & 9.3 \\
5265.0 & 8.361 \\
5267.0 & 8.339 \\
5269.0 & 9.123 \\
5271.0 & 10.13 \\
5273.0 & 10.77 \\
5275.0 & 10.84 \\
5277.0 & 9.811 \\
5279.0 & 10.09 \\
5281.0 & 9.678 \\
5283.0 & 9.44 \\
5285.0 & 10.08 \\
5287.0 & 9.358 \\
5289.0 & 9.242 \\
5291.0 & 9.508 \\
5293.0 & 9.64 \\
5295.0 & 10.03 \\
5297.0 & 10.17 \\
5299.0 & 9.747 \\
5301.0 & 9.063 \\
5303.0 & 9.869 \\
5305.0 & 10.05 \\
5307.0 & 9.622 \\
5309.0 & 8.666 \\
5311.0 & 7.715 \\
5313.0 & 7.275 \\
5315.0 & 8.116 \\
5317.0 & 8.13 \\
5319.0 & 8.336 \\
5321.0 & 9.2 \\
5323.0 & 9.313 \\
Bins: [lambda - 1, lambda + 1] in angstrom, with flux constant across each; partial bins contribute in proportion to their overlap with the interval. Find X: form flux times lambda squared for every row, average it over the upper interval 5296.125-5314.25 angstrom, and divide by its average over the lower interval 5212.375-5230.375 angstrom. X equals 1.5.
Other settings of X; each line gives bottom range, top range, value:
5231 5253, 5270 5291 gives 1.13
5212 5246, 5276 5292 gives 1.34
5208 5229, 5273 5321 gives 1.46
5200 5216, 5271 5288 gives 1.40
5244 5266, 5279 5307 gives 1.05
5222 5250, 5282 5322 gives 1.17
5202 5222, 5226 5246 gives 1.16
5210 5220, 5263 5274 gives 1.44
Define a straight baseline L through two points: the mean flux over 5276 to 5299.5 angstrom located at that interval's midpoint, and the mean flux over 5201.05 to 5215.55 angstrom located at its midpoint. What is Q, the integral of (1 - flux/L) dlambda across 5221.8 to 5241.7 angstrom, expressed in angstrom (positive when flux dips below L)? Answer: 1.3 angstrom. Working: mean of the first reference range 7.45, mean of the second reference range 9.73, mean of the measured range 7.6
